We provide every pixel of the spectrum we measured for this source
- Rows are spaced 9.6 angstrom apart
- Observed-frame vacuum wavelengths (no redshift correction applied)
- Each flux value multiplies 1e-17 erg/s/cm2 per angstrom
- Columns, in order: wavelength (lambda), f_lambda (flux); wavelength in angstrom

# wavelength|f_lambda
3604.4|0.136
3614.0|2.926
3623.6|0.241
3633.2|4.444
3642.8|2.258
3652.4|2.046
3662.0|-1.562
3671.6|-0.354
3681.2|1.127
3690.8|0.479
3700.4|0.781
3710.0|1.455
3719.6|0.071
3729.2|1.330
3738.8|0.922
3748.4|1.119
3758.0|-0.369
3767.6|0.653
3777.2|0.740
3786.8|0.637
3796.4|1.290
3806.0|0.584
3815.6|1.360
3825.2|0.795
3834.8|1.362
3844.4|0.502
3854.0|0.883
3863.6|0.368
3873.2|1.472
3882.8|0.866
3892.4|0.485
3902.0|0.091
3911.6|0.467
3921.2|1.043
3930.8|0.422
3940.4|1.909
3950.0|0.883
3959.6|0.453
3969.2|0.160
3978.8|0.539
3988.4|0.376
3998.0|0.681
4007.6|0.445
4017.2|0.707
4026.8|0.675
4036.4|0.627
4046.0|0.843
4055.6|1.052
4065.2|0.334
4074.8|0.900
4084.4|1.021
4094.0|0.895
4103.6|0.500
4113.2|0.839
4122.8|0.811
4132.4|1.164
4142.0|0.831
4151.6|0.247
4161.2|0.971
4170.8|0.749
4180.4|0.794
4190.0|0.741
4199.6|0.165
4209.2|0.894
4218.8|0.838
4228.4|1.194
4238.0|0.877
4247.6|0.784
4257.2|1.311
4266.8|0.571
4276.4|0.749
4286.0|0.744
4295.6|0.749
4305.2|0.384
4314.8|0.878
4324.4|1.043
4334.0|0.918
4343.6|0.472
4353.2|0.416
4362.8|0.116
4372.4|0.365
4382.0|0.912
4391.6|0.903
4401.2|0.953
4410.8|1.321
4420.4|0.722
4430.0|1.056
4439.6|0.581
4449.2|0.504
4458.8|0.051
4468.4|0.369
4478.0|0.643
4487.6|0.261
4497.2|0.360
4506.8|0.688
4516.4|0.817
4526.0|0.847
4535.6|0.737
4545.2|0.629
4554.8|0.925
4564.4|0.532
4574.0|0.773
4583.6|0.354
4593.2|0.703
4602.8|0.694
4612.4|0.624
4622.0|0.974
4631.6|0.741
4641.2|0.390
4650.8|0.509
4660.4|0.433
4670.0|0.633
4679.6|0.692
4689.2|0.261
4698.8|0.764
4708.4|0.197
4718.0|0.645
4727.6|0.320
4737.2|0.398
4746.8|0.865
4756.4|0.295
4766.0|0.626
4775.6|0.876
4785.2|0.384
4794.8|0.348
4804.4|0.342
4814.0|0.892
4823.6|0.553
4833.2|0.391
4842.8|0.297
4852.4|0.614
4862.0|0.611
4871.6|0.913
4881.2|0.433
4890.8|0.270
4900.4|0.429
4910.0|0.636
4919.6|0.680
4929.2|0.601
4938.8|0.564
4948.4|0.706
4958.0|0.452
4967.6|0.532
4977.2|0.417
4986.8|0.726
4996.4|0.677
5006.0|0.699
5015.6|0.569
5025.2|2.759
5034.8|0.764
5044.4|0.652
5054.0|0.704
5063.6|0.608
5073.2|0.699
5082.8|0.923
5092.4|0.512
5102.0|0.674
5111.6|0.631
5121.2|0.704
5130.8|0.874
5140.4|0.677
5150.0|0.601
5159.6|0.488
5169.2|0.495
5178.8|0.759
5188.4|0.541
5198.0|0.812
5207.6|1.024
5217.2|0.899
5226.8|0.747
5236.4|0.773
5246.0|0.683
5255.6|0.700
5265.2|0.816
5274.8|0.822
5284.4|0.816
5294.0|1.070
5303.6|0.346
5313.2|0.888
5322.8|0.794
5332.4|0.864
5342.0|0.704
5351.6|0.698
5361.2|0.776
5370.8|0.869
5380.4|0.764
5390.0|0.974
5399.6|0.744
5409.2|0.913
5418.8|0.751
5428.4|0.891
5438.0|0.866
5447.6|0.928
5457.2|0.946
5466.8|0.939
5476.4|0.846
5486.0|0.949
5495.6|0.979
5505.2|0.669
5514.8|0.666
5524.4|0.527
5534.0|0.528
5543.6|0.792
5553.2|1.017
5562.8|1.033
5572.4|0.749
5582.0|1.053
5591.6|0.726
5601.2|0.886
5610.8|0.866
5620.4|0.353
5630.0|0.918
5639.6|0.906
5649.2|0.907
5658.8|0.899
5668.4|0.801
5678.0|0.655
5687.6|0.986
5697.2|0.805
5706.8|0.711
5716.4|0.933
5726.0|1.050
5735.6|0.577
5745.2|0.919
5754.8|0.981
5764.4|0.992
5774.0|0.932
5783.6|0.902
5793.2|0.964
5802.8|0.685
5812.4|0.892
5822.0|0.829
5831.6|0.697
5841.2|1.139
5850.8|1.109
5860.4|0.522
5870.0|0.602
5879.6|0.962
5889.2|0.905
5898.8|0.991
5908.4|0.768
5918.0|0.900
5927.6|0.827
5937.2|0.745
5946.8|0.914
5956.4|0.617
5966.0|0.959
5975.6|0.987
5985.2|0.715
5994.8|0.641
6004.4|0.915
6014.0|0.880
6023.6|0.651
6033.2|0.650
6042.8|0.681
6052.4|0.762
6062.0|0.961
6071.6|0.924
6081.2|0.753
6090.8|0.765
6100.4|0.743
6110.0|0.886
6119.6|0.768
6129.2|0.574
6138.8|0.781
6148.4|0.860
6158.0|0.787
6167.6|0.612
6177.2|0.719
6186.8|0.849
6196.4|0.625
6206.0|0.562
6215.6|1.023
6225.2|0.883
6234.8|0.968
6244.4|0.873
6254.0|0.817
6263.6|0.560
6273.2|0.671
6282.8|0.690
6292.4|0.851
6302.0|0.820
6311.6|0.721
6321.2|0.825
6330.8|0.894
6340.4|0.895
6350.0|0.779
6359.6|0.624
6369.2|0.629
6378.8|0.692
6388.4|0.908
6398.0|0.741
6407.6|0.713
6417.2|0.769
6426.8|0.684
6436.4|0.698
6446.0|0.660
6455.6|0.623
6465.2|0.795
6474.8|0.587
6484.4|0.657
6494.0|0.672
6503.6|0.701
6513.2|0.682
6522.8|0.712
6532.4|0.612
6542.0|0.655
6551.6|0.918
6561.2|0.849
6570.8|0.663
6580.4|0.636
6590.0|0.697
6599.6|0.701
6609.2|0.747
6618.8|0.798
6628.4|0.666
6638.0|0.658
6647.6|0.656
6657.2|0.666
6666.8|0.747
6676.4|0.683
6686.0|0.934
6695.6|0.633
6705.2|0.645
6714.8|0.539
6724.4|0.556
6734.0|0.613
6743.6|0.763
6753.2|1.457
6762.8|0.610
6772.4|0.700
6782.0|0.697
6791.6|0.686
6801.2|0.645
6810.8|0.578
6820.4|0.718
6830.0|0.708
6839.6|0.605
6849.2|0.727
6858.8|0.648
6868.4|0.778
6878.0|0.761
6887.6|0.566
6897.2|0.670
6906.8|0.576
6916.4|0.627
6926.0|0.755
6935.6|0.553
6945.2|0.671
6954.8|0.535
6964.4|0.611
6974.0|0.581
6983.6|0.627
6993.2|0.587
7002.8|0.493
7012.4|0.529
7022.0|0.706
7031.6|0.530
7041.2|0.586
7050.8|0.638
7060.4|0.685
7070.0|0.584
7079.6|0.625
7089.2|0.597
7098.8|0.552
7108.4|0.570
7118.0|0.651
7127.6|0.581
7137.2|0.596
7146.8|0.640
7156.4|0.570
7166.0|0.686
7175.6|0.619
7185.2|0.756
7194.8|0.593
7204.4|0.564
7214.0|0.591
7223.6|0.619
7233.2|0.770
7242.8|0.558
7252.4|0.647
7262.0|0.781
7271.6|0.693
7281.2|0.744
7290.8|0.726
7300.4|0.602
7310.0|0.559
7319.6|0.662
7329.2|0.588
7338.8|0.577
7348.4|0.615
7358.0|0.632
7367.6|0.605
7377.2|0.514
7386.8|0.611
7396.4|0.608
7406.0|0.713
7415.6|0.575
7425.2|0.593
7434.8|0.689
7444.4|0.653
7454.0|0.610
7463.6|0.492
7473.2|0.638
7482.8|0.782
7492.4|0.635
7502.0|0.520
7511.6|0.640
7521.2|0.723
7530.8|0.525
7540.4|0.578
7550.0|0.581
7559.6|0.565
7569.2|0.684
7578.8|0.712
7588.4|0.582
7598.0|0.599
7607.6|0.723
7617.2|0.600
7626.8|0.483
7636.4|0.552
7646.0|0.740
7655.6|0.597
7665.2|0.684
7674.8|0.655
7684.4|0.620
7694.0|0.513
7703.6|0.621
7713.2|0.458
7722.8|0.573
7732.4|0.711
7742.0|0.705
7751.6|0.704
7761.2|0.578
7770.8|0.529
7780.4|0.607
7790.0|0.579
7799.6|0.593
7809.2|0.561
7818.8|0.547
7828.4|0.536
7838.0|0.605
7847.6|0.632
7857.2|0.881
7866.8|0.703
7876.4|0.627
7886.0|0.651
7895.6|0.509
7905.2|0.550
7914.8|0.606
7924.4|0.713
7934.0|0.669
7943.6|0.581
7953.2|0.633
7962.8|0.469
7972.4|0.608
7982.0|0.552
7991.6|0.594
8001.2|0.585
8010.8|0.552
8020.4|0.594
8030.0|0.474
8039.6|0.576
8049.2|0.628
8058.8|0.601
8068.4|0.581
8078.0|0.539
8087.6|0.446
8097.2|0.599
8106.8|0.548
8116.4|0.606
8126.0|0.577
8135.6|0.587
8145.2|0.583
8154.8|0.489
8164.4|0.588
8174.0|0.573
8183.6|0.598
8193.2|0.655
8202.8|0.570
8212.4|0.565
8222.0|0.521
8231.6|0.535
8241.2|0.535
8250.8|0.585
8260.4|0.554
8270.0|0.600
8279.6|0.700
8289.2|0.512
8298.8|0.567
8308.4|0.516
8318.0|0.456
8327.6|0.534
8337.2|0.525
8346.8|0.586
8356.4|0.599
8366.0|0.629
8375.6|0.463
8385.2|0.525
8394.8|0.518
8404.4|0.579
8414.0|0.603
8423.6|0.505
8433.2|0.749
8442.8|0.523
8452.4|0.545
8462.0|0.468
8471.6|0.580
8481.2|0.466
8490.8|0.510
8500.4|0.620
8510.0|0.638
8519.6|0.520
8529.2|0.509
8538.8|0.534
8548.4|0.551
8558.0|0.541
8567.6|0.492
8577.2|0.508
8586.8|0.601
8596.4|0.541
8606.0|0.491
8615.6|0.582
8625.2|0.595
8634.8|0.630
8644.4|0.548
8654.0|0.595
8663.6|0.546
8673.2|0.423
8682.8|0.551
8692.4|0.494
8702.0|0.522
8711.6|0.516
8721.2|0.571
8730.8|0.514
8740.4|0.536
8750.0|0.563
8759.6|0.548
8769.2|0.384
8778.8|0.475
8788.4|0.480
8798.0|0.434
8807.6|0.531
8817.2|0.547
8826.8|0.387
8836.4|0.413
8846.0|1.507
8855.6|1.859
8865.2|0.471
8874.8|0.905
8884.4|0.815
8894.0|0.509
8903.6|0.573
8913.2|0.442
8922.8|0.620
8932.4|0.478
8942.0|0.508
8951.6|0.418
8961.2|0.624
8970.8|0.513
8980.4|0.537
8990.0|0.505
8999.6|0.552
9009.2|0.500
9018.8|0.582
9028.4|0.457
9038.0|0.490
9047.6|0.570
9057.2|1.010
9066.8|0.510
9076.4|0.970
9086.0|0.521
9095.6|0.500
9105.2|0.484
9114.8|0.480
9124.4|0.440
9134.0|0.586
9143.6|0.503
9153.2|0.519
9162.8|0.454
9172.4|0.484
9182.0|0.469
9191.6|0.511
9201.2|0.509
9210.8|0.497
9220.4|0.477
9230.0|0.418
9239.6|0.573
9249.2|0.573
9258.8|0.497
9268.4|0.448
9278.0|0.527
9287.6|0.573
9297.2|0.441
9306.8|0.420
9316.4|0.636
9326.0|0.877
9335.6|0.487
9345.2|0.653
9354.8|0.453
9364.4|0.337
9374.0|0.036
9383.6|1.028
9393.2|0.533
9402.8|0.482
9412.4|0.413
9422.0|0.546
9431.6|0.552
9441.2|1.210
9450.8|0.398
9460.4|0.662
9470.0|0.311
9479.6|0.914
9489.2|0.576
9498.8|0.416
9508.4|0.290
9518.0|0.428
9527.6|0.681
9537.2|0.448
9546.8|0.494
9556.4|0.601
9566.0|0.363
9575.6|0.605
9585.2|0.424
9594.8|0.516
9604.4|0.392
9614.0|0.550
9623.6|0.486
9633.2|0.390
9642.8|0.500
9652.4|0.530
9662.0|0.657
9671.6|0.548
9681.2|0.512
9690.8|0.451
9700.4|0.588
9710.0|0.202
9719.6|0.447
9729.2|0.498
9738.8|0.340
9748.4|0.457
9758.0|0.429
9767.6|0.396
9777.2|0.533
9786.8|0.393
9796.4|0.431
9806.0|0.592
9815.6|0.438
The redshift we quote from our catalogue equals 0.348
